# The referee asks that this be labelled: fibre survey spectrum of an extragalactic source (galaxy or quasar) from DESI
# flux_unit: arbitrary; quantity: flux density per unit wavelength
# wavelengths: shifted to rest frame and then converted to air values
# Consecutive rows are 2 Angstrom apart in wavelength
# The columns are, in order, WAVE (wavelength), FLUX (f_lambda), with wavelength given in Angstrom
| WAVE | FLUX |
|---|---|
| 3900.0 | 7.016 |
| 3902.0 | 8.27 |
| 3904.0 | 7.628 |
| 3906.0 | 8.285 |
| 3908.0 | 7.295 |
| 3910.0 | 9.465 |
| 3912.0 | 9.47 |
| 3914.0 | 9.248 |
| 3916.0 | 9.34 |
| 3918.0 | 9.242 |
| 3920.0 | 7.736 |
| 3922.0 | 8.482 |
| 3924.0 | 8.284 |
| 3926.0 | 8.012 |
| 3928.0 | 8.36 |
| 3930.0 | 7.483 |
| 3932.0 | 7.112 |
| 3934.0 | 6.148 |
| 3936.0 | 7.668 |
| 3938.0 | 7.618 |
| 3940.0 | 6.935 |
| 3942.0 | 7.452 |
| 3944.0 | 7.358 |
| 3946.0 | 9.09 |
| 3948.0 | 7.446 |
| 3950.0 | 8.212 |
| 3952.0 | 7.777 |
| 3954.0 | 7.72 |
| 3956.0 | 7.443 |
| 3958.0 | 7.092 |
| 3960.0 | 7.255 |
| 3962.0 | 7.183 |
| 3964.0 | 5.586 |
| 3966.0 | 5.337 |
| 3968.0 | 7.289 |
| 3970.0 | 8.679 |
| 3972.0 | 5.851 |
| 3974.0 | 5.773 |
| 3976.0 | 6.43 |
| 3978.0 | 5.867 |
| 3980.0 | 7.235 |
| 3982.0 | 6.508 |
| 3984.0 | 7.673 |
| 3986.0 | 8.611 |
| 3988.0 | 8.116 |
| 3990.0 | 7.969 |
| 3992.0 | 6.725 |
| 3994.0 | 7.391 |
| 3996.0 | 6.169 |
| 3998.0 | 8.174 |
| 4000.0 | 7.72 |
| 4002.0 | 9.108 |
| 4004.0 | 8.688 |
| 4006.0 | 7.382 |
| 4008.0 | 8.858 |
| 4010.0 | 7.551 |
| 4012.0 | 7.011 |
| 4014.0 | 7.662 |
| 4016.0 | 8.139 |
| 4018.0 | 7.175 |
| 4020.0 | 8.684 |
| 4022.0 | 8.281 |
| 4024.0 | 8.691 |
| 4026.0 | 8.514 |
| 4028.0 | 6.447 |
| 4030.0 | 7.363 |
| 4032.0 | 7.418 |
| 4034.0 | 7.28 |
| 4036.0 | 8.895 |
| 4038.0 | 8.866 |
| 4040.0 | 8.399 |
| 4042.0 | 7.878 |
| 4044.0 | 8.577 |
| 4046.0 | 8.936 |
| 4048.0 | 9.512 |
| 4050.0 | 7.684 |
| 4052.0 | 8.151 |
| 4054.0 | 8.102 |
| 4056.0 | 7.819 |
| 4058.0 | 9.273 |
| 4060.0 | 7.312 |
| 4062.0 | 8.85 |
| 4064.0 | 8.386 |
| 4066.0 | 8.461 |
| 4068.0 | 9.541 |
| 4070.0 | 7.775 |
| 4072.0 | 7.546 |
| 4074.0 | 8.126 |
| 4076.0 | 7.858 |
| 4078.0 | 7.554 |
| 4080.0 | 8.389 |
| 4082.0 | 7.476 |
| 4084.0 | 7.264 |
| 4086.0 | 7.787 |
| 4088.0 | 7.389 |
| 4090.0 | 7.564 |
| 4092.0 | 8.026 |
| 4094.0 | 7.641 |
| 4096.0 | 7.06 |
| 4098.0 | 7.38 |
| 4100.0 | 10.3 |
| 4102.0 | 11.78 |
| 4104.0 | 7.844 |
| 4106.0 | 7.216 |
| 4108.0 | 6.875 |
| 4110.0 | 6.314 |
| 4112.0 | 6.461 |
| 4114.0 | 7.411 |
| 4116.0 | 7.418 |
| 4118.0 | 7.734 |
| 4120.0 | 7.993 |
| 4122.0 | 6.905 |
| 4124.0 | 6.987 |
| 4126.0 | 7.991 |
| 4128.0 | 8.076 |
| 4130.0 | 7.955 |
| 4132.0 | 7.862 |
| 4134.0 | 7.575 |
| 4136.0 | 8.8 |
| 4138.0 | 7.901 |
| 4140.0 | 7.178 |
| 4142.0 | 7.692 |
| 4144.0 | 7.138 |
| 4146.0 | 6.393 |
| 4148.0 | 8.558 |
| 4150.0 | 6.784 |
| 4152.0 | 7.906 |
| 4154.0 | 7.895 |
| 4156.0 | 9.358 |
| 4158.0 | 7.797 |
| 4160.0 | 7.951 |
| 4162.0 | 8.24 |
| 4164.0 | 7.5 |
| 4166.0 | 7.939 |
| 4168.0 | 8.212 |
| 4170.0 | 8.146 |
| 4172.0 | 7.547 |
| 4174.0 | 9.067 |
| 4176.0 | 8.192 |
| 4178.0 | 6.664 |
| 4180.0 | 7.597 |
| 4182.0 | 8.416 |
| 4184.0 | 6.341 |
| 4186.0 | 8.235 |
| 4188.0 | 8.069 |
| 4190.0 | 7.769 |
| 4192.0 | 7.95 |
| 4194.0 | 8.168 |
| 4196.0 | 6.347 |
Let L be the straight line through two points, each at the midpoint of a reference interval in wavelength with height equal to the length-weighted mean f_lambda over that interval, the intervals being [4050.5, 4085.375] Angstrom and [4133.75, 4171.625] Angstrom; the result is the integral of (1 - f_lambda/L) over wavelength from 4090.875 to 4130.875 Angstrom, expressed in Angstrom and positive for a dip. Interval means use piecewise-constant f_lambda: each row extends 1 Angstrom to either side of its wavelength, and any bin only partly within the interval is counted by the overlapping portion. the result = 1.0 Angstrom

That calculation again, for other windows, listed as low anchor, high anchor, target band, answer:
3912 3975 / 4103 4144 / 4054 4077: -2.24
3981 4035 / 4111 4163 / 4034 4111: -4.19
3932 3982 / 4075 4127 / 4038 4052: -1.92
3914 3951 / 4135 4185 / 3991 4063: -1.31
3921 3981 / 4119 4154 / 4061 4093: -2.04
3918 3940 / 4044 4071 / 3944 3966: 1.38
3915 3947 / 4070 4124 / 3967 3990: 2.10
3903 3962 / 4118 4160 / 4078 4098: 0.47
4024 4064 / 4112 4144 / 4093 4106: -1.21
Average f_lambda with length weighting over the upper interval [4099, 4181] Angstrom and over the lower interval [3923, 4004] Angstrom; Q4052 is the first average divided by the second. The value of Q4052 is 1.1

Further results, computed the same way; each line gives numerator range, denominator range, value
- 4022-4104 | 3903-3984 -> 1.08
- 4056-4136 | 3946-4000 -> 1.10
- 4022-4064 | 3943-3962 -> 1.07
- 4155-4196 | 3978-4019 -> 1.04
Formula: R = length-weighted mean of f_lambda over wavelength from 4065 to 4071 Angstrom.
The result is 8.59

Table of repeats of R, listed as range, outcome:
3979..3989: 7.63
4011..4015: 7.34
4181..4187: 7.66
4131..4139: 8.03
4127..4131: 8.02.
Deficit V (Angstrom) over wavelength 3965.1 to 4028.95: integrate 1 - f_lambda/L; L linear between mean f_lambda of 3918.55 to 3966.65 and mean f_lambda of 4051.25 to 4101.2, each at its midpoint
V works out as 1.9 Angstrom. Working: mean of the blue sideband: 7.48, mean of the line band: 7.5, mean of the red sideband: 8.06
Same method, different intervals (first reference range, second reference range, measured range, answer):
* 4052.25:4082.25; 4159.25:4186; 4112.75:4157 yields 1.5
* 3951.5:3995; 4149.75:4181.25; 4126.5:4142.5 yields -0.2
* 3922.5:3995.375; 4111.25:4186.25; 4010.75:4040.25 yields -1.8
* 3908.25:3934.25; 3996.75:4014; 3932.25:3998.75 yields 8.0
